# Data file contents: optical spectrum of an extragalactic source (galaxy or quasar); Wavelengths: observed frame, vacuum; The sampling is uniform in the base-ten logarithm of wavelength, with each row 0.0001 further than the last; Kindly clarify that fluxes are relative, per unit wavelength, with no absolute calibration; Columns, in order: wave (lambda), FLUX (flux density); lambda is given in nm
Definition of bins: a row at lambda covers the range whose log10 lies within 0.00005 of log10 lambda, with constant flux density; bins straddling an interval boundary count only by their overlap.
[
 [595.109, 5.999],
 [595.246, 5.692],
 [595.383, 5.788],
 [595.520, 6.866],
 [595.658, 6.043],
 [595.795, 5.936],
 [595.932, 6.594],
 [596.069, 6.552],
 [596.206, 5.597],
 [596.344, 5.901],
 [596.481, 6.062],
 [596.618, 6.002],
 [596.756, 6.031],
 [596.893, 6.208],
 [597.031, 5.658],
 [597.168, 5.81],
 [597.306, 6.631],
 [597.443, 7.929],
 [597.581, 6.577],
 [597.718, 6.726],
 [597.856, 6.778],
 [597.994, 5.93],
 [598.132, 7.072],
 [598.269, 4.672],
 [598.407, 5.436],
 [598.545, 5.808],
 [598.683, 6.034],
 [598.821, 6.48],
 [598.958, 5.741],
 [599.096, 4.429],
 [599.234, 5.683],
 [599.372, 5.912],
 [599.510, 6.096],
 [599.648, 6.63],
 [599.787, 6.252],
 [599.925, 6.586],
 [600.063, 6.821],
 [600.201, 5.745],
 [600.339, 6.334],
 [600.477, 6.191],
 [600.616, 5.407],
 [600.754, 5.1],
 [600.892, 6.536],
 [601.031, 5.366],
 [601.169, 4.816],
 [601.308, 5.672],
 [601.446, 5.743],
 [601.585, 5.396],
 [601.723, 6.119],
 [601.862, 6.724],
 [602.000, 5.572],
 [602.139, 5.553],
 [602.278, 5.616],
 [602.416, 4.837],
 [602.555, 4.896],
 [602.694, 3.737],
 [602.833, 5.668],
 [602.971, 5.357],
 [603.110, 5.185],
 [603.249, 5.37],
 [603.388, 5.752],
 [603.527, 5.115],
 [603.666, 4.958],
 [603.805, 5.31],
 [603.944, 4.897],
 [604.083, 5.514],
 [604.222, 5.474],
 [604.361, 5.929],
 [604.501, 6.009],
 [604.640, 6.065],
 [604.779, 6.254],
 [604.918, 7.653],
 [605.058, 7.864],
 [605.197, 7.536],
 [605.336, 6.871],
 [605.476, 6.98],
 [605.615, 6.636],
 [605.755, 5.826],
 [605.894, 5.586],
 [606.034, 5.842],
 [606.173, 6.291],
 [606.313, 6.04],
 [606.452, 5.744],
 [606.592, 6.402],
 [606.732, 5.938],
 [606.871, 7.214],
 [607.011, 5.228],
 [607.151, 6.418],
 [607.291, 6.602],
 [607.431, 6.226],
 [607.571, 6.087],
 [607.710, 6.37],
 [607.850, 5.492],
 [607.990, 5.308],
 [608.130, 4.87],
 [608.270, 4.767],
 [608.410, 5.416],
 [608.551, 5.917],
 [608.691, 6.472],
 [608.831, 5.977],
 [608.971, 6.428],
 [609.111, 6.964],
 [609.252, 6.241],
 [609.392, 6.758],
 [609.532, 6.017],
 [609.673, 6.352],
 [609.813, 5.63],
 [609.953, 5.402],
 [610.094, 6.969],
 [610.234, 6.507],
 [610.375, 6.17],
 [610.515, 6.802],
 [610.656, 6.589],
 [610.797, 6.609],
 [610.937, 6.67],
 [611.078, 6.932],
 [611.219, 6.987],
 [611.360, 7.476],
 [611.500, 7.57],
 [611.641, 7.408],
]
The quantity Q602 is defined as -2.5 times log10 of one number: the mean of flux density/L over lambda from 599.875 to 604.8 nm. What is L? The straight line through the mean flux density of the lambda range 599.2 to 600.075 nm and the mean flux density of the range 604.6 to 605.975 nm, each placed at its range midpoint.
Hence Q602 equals 0.16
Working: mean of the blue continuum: 6.27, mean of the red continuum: 6.73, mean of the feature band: 5.59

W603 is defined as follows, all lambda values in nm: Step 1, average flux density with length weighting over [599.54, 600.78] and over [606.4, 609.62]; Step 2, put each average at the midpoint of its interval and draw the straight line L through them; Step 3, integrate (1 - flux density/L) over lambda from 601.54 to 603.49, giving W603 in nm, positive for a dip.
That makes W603 0.23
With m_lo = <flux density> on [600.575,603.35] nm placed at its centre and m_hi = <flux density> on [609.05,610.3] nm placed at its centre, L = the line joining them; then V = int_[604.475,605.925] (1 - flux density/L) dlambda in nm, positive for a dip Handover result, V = -0.23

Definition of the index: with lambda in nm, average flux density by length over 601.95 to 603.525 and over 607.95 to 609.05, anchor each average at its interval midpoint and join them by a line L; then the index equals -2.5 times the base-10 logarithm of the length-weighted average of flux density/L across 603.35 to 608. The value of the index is -0.13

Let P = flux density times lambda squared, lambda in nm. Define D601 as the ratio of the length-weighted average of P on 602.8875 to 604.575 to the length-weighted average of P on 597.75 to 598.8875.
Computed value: 0.9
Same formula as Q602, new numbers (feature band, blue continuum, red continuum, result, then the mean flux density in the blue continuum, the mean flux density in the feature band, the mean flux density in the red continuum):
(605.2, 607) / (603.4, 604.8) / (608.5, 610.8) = -0.08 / 5.54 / 6.29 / 6.34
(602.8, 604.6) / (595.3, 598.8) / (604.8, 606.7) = 0.19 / 6.19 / 5.43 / 6.54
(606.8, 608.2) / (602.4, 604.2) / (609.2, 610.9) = -0.02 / 5.14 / 5.98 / 6.35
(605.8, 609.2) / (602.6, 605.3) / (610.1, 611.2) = 0.04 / 5.78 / 5.98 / 6.65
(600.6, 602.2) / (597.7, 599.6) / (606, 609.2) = 0.05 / 5.9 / 5.68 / 6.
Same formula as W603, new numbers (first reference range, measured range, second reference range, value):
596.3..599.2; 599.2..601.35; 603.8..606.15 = 0.07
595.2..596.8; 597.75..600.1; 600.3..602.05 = -0.05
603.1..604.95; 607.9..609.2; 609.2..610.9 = 0.08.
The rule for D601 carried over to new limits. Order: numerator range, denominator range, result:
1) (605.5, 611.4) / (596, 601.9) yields 1.06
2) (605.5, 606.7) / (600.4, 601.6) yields 1.11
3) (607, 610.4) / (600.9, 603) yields 1.13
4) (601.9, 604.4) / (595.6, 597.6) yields 0.87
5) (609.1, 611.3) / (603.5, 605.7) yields 1.06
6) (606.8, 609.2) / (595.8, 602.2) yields 1.02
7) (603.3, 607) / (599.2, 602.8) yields 1.08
